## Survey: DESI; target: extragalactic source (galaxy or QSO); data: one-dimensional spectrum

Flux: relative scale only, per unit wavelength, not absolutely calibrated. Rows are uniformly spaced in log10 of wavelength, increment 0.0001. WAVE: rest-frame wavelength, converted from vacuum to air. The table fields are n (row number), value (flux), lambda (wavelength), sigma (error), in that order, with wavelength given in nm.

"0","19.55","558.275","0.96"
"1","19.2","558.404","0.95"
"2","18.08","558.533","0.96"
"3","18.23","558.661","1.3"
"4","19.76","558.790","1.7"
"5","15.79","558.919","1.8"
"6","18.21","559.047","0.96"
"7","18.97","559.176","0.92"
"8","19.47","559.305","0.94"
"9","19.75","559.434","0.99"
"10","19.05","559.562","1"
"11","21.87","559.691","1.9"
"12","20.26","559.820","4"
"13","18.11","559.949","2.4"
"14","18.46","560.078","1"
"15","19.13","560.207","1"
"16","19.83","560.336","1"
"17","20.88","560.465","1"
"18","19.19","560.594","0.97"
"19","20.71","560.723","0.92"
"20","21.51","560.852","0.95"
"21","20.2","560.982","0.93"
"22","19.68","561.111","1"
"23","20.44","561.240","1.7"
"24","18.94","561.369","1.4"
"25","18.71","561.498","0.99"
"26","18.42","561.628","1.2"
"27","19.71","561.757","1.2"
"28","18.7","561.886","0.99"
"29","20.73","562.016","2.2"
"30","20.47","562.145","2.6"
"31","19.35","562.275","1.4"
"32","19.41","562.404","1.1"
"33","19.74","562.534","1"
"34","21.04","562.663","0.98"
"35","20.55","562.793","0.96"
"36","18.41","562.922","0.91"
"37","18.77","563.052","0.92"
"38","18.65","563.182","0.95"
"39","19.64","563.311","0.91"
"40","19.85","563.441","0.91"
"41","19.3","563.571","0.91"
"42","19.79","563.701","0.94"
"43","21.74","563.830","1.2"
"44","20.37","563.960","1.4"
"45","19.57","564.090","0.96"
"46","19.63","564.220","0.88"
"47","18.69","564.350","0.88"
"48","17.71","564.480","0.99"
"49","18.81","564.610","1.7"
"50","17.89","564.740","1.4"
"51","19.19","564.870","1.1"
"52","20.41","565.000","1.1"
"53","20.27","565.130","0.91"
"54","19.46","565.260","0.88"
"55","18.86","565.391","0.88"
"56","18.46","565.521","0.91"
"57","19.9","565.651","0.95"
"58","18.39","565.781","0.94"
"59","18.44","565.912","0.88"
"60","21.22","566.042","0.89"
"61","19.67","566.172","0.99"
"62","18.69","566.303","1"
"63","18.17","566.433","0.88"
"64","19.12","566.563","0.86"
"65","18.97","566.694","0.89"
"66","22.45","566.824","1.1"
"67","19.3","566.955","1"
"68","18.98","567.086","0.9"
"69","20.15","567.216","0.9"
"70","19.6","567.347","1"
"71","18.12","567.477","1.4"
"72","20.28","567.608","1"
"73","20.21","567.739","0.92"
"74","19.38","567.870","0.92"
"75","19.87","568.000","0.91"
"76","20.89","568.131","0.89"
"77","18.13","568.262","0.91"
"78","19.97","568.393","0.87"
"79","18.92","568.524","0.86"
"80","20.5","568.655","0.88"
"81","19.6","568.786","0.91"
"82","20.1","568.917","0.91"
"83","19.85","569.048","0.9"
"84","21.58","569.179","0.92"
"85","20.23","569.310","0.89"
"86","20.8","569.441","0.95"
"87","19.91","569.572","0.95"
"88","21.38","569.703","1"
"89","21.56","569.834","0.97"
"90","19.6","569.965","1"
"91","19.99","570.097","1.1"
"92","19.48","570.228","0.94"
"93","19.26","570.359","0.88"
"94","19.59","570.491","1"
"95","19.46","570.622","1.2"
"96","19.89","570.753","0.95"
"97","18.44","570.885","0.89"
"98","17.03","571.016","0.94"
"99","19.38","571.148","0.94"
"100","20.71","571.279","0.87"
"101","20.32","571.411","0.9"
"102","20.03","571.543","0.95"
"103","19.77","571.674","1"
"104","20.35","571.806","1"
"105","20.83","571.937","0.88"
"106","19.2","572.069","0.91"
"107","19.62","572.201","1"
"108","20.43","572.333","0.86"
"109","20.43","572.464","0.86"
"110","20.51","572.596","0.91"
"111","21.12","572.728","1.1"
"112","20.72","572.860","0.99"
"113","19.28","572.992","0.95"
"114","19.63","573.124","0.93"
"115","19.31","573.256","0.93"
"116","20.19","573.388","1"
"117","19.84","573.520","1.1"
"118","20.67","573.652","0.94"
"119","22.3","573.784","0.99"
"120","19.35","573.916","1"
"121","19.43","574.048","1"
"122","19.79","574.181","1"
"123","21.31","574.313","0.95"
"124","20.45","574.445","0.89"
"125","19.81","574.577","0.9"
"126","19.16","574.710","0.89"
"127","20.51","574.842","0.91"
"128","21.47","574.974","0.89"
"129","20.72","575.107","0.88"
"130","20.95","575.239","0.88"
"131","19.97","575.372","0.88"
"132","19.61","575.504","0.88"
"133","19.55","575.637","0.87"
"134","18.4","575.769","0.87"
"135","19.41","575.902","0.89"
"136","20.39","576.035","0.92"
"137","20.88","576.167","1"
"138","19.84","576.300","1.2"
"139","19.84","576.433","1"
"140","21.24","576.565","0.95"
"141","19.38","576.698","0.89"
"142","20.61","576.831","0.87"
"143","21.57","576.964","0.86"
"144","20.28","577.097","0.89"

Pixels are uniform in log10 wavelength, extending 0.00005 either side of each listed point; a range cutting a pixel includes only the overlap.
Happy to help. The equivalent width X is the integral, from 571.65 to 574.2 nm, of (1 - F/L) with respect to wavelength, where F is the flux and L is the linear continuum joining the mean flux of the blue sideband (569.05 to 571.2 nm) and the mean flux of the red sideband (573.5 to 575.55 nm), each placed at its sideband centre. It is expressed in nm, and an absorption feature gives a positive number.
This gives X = 0.003 nm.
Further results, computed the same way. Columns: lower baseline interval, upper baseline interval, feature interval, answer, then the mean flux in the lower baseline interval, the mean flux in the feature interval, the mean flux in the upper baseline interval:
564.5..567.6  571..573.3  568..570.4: -0.05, 19.3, 20.1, 20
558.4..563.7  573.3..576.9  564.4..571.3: 0.08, 19.4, 19.6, 20.2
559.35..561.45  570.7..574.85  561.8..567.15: 0.11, 19.9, 19.5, 20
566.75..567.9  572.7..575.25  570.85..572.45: 0.03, 19.8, 19.7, 20.3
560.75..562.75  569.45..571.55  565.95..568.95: 0.02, 19.8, 19.6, 19.8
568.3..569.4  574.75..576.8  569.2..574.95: 0.01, 20.1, 20.1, 20.1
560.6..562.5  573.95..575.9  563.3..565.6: 0.05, 19.8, 19.4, 20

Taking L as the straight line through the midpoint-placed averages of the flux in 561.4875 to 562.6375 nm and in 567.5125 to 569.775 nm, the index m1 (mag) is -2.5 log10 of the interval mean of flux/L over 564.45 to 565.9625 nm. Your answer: 0.04 mag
